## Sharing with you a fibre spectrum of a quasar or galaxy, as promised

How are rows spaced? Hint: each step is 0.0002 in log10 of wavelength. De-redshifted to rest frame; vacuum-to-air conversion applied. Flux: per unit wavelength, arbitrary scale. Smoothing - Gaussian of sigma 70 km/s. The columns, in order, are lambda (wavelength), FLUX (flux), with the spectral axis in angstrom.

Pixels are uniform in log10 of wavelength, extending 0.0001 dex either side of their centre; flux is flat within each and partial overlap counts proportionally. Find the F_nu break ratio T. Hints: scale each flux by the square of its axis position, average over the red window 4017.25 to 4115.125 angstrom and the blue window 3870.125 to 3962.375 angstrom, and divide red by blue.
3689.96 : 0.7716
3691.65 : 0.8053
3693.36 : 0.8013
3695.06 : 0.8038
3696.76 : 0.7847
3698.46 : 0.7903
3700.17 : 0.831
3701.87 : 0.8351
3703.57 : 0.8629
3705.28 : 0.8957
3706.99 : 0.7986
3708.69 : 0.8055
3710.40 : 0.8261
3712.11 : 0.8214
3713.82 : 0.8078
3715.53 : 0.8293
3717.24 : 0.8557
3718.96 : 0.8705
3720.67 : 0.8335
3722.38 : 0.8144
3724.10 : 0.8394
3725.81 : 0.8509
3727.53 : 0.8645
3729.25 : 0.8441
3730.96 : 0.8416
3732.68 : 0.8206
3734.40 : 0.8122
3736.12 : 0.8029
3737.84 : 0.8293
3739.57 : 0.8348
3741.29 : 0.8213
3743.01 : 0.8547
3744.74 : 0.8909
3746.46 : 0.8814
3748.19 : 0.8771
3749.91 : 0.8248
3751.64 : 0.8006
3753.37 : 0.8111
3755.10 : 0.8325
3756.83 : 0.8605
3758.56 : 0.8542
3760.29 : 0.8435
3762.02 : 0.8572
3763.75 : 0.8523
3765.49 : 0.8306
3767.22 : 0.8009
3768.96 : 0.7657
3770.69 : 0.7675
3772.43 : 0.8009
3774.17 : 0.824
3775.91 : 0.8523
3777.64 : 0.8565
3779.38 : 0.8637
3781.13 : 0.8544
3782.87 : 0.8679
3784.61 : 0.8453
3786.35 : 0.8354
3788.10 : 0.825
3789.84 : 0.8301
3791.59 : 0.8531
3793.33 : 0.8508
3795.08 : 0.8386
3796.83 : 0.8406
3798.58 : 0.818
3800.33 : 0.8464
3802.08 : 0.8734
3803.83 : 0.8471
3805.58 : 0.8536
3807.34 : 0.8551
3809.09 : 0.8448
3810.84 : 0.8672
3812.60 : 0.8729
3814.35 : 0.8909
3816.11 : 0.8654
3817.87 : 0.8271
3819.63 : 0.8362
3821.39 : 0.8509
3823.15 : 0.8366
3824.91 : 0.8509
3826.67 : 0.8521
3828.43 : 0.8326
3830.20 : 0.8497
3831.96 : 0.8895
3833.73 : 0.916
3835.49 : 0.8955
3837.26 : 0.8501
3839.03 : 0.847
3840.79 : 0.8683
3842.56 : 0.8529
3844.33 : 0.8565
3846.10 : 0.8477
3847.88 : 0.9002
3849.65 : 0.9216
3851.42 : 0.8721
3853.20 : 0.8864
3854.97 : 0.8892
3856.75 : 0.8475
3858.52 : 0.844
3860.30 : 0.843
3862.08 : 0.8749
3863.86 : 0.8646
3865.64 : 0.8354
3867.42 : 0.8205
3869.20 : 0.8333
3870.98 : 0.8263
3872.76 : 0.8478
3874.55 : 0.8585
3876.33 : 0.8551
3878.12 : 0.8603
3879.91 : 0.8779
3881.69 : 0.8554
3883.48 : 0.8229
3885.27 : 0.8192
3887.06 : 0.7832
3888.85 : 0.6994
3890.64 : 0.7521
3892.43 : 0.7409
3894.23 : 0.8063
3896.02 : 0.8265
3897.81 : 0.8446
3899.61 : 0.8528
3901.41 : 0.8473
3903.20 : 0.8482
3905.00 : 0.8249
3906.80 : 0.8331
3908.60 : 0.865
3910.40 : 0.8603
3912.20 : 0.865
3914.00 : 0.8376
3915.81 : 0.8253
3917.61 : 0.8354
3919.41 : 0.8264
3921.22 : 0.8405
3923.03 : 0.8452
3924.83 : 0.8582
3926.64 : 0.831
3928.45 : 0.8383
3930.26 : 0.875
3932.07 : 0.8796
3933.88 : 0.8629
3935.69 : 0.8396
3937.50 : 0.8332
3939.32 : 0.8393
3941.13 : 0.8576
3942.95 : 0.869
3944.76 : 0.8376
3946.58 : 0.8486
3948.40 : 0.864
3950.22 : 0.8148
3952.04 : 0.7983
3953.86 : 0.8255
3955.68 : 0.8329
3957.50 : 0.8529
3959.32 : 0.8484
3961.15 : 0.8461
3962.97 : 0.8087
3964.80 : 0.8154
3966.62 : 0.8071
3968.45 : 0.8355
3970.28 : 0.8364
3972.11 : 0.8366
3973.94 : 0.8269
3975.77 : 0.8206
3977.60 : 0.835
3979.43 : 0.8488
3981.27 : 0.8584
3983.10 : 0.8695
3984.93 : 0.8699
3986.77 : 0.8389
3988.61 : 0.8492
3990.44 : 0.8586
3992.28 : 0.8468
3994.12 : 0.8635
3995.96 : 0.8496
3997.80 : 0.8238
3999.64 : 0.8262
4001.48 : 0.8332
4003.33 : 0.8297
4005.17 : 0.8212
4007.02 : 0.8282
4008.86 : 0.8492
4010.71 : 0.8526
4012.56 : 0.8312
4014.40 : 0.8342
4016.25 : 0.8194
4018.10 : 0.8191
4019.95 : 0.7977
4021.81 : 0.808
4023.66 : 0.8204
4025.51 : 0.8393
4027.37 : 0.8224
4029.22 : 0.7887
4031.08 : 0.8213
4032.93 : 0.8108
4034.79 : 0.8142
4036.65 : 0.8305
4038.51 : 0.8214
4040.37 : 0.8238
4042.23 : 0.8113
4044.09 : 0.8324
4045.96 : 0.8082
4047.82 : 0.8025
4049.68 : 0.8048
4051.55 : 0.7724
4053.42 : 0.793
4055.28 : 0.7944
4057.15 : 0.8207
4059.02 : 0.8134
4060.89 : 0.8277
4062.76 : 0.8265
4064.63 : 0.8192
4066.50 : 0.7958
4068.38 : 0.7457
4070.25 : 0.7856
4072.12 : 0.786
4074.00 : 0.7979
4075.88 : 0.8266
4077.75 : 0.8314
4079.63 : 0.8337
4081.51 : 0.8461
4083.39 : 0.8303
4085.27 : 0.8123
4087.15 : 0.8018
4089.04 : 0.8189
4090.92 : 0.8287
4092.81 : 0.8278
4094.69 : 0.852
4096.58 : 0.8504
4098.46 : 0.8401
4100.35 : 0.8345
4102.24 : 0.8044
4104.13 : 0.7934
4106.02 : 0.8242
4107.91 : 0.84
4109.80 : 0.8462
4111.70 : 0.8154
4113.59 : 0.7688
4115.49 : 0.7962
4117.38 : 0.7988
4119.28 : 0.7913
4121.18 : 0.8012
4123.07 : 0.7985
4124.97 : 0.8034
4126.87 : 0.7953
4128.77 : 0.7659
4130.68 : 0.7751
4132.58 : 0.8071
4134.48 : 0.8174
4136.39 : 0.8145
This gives 1.05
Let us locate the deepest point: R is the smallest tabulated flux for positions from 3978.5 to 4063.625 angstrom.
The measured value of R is 0.7724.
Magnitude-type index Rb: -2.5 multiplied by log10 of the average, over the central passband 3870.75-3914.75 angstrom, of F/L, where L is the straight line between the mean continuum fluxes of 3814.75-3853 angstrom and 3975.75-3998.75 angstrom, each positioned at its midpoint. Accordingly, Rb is 0.04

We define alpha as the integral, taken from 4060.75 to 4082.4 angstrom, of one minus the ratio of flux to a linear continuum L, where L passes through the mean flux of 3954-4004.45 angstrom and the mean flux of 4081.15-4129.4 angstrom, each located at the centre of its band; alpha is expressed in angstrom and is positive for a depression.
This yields 0.31 angstrom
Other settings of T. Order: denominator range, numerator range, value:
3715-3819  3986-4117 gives 1.13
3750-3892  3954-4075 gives 1.08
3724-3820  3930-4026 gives 1.11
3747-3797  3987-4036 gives 1.12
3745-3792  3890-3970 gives 1.09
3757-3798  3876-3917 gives 1.05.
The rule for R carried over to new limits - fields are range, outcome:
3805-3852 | 0.8271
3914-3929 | 0.8253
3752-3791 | 0.7657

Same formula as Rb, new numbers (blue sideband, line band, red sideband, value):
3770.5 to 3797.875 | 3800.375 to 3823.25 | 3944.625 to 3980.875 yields -0.02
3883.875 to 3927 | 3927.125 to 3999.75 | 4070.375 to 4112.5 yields -0.02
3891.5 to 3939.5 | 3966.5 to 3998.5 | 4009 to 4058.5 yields -0.02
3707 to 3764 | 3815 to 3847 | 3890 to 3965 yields -0.02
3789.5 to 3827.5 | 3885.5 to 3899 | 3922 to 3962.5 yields 0.09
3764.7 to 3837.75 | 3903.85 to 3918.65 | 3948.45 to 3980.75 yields -0.01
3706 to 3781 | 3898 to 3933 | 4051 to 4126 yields -0.03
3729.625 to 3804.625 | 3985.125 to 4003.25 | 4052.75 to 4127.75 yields -0.03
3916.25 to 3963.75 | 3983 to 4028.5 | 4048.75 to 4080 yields -0.02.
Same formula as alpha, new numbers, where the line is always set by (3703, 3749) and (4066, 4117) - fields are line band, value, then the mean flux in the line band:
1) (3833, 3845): -0.53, 0.87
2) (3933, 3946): -0.35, 0.849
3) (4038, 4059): 0.29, 0.808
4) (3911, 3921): -0.14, 0.839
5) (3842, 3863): -0.97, 0.87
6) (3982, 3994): -0.48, 0.856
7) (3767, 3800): 0.17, 0.832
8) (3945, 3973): -0.23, 0.831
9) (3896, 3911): -0.31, 0.846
